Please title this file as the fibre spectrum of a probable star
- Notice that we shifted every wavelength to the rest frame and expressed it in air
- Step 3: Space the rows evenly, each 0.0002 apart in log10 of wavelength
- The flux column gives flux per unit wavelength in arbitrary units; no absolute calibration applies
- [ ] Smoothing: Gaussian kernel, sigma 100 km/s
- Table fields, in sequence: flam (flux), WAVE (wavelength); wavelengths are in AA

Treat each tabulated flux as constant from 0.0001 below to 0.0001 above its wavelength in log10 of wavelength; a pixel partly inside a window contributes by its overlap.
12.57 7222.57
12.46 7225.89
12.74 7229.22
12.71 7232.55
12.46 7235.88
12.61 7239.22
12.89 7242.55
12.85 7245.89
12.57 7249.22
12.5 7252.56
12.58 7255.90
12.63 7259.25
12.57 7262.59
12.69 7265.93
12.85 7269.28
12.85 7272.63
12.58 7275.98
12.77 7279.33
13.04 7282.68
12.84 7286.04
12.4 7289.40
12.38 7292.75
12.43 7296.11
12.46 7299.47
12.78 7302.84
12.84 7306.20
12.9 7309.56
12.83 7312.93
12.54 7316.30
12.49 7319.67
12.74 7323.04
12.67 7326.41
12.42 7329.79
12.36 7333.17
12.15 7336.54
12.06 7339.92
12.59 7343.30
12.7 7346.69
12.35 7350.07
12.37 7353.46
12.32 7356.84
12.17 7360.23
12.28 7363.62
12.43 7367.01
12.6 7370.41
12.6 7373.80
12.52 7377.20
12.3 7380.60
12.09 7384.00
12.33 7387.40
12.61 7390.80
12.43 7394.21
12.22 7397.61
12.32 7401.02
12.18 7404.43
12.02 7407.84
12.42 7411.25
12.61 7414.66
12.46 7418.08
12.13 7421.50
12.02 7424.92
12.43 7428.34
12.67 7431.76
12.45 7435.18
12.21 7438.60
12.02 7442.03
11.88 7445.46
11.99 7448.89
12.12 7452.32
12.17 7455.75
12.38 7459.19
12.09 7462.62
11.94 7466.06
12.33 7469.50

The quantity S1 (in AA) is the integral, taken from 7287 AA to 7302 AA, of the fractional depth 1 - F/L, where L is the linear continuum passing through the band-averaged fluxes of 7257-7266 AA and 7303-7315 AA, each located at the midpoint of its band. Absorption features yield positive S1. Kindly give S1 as 0.4 AA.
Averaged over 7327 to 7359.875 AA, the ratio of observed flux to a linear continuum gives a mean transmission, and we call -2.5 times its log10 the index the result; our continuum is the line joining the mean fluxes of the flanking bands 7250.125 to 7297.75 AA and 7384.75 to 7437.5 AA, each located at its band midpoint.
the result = 0.01 mag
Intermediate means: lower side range 12.6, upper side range 12.3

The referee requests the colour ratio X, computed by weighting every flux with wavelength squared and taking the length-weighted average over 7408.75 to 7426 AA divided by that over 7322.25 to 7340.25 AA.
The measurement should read 1.0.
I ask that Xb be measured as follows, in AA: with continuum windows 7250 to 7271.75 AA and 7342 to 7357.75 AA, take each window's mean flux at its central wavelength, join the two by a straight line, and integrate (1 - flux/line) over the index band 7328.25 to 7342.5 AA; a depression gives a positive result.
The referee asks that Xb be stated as 0.3 AA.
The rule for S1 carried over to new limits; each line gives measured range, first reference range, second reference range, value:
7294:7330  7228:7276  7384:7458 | -0.3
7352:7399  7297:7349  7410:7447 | 0.2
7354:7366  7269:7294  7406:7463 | 0.2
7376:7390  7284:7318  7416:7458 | 0.1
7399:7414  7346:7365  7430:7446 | 0.1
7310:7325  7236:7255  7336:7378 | -0.2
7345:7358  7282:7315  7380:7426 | 0.0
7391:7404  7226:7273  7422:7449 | 0.0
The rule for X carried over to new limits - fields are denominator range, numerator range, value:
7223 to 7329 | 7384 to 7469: 1.01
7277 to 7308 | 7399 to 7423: 1.00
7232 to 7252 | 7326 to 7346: 1.00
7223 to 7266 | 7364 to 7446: 1.02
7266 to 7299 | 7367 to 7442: 1.01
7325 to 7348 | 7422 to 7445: 1.02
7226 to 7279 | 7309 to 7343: 1.01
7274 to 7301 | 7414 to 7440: 1.02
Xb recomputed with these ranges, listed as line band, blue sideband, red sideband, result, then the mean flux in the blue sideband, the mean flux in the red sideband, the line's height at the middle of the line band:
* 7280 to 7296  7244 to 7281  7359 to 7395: 0.0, 12.7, 12.4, 12.6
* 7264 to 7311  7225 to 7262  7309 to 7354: -0.5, 12.6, 12.5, 12.6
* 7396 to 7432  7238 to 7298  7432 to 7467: -0.1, 12.7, 12.2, 12.3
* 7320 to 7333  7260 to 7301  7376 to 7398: 0.0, 12.7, 12.4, 12.5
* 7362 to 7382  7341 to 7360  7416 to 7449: -0.1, 12.4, 12.2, 12.4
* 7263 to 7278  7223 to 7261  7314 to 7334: -0.1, 12.6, 12.5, 12.6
